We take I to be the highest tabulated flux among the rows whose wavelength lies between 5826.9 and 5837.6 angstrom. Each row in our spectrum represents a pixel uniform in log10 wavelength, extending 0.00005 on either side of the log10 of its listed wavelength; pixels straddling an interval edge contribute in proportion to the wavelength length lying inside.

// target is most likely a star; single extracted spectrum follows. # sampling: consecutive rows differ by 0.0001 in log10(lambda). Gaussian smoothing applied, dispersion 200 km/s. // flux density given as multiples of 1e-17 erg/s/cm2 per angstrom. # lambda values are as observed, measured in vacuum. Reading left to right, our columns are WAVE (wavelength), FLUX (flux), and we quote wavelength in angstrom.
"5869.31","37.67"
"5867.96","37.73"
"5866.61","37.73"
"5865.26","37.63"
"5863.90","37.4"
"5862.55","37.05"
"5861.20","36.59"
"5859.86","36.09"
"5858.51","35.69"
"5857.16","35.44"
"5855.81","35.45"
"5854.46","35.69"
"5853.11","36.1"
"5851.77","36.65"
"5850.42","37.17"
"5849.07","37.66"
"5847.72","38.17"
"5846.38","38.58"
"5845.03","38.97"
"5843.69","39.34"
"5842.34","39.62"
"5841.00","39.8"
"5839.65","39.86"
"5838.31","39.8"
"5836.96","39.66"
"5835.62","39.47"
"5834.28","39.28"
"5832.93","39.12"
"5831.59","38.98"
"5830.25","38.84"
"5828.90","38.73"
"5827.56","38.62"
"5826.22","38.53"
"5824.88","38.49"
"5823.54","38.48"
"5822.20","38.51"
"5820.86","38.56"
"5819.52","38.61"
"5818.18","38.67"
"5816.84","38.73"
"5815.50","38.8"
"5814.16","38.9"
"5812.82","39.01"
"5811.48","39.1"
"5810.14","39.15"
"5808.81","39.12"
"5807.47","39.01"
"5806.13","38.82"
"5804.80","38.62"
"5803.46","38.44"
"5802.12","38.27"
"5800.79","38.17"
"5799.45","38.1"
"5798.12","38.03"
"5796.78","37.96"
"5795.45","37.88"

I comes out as 39.66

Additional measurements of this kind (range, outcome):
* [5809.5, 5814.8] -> 39.15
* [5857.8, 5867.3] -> 37.73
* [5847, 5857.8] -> 38.17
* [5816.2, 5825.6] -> 38.73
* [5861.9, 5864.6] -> 37.4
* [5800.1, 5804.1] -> 38.44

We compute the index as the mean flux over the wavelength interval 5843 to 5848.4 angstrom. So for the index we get 38.8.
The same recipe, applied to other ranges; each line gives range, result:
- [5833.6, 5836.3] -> 39.4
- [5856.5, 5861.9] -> 36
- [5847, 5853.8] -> 37.2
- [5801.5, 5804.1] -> 38.3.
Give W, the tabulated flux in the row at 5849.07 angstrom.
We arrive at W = 37.66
